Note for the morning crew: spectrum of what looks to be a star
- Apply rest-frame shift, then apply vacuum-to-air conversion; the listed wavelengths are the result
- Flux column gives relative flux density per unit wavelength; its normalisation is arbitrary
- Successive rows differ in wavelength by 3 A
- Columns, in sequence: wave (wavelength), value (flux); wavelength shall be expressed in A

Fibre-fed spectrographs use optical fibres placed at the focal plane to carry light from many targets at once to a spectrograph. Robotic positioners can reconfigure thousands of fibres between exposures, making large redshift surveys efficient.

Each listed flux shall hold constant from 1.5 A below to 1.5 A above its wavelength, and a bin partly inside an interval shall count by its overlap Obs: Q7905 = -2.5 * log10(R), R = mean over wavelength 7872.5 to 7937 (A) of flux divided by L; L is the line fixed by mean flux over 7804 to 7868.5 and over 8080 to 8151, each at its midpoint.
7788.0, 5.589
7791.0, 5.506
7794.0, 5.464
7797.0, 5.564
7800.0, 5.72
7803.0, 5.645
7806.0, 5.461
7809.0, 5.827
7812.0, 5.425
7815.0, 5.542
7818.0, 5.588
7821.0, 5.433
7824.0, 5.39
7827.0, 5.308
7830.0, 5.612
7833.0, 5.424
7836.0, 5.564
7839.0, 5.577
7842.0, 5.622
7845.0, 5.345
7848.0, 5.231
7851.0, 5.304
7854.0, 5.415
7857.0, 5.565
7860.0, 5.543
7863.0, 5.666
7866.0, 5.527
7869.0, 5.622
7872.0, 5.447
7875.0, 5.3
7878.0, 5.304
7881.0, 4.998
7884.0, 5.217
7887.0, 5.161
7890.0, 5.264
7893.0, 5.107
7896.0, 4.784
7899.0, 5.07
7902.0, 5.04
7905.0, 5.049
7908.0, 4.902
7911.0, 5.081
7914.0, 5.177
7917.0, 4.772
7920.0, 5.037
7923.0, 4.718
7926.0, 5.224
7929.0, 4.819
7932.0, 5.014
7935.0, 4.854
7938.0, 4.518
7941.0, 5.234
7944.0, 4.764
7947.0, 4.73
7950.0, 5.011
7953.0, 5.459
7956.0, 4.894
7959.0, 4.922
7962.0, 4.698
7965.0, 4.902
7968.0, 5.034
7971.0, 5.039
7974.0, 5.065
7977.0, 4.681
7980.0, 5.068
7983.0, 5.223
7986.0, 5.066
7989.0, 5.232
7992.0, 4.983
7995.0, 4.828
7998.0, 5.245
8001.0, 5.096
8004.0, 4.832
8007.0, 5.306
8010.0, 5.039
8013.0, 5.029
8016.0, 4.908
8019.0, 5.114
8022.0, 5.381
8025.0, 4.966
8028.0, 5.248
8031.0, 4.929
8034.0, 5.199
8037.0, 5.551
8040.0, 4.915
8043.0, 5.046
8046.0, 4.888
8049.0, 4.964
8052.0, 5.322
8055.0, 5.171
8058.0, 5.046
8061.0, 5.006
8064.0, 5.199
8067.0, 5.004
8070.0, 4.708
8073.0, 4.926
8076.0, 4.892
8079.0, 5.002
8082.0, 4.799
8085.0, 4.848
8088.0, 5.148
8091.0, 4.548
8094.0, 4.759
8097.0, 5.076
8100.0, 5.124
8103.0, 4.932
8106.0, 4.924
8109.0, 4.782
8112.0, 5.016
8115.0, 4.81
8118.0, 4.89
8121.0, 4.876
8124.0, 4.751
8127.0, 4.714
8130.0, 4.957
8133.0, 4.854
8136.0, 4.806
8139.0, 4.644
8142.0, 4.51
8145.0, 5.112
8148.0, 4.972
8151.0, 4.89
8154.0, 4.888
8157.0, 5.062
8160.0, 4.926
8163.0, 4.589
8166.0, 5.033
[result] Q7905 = 0.06 mag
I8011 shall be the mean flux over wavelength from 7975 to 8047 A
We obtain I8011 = 5.08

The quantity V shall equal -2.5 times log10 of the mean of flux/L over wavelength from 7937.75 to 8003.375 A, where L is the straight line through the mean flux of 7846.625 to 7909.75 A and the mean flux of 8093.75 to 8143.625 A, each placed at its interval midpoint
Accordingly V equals 0.02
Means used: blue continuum 5.26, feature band 4.99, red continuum 4.85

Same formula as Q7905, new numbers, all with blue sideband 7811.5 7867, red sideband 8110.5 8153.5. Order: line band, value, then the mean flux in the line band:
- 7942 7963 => 0.06 mag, 4.94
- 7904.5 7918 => 0.07 mag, 5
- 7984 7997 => 0.02 mag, 5.04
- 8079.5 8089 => 0.00 mag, 4.93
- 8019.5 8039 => -0.03 mag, 5.2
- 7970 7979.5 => 0.05 mag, 4.94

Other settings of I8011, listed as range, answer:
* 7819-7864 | 5.47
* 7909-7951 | 4.92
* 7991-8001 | 5.03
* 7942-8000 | 4.99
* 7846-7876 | 5.46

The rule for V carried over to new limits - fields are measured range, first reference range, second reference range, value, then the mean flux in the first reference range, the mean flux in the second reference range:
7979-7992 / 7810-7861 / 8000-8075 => 0.01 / 5.47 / 5.07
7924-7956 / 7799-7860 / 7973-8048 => 0.06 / 5.5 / 5.07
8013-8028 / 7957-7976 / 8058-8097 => -0.04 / 4.94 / 4.92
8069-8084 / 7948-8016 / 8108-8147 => 0.01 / 5.02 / 4.83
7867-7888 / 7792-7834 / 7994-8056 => 0.02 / 5.53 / 5.1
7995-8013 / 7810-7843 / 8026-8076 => 0.02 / 5.5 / 5.06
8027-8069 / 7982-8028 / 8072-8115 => -0.02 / 5.09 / 4.91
